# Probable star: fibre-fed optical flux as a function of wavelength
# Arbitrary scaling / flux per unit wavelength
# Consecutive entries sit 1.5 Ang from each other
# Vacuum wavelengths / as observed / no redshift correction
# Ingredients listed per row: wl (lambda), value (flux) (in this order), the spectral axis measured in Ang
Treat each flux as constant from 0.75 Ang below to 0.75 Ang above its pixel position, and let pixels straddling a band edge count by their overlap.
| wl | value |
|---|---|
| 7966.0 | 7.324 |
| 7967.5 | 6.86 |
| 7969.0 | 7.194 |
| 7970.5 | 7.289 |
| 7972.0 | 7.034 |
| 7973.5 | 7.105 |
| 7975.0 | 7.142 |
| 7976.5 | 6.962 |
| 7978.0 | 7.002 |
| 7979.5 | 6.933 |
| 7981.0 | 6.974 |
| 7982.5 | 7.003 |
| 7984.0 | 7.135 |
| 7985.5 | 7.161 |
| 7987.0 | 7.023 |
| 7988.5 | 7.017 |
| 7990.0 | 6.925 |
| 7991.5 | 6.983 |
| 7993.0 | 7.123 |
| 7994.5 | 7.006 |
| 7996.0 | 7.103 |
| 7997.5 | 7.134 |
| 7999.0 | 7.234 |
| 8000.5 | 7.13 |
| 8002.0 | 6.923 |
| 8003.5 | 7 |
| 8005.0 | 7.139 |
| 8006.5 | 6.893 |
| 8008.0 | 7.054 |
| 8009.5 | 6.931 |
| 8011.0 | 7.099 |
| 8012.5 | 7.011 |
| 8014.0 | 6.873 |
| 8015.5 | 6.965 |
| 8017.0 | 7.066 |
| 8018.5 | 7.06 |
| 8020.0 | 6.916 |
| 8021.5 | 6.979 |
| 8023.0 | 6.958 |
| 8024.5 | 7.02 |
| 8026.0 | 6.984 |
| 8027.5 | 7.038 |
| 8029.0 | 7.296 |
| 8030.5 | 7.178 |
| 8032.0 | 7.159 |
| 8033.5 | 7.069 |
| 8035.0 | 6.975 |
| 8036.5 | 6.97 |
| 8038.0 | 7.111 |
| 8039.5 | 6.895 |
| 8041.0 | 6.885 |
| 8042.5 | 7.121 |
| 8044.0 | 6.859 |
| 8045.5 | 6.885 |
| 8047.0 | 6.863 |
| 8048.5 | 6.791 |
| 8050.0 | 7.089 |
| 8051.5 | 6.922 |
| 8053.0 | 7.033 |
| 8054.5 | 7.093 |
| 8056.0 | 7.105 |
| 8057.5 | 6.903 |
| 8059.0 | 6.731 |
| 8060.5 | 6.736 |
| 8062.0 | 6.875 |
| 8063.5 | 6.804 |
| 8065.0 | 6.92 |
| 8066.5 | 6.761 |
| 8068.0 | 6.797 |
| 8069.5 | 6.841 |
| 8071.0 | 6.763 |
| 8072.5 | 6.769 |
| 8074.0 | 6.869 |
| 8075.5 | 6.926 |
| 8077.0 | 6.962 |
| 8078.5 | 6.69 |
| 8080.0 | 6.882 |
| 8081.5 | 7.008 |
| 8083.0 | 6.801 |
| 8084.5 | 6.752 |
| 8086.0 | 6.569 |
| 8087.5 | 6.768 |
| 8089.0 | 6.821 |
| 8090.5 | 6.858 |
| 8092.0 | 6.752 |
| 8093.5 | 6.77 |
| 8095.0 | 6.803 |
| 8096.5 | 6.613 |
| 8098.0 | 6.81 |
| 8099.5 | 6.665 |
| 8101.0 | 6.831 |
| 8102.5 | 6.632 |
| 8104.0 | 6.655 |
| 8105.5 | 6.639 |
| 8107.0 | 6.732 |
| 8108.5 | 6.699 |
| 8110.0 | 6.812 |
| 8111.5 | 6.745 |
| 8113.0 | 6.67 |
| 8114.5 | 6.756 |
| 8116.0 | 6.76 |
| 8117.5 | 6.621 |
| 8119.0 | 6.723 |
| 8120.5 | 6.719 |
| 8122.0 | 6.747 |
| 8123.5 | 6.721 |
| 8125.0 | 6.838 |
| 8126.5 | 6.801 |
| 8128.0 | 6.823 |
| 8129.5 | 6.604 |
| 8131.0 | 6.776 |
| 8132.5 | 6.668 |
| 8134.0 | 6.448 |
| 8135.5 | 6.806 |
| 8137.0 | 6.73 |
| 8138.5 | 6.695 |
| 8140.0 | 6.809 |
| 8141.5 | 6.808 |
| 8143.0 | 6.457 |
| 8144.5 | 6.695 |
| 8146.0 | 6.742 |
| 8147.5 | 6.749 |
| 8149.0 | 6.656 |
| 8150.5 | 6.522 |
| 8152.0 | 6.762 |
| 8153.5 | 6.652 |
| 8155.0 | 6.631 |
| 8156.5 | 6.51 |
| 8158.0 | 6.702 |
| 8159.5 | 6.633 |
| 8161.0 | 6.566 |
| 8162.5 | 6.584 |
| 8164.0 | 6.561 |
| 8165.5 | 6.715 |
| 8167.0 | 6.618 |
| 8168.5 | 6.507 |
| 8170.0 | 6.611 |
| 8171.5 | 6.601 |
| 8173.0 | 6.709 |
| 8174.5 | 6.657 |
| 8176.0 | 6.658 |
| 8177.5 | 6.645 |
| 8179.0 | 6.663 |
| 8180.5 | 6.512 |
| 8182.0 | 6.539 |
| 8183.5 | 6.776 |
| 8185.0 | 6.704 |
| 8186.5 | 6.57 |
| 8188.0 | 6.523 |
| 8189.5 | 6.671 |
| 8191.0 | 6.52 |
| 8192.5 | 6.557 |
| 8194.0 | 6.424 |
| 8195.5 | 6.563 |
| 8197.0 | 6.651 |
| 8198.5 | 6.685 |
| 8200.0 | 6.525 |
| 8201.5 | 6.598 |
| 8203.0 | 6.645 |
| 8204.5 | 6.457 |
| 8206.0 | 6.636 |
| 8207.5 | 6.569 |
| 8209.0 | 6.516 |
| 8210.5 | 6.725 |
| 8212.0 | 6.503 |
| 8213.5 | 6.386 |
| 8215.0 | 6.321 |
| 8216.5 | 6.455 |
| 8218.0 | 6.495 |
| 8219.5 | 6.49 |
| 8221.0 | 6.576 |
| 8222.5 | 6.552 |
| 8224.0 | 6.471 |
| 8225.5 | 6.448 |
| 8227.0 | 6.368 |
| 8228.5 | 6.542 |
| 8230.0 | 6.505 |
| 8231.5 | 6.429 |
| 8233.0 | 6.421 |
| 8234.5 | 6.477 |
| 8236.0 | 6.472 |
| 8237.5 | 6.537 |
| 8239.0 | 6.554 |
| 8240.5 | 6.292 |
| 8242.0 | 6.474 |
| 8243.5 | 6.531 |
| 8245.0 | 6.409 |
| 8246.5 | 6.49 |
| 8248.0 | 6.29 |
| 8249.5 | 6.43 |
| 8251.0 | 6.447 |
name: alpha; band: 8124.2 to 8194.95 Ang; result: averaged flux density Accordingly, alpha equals 6.65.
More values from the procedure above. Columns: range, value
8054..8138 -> 6.77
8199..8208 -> 6.57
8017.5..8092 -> 6.92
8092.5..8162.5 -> 6.7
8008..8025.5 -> 6.99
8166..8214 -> 6.59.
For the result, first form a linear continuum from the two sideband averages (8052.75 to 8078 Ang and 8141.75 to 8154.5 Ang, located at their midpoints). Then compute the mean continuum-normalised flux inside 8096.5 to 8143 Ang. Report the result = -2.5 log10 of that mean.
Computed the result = 0.00 mag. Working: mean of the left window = 6.87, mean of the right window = 6.66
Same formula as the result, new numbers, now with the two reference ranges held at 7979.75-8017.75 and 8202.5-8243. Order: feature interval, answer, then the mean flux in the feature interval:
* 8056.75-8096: 0.01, 6.81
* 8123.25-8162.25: 0.00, 6.68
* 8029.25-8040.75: -0.02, 7.05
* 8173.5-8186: -0.01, 6.64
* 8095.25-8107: 0.01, 6.7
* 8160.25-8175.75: 0.00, 6.61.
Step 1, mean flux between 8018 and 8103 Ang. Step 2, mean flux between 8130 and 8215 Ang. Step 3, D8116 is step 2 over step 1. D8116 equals 1.0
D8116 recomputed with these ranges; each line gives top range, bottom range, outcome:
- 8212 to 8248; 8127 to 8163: 0.97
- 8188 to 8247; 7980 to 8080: 0.93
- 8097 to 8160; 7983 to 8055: 0.95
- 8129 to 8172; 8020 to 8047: 0.95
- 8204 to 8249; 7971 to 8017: 0.92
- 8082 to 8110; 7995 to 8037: 0.96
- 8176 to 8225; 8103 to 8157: 0.98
